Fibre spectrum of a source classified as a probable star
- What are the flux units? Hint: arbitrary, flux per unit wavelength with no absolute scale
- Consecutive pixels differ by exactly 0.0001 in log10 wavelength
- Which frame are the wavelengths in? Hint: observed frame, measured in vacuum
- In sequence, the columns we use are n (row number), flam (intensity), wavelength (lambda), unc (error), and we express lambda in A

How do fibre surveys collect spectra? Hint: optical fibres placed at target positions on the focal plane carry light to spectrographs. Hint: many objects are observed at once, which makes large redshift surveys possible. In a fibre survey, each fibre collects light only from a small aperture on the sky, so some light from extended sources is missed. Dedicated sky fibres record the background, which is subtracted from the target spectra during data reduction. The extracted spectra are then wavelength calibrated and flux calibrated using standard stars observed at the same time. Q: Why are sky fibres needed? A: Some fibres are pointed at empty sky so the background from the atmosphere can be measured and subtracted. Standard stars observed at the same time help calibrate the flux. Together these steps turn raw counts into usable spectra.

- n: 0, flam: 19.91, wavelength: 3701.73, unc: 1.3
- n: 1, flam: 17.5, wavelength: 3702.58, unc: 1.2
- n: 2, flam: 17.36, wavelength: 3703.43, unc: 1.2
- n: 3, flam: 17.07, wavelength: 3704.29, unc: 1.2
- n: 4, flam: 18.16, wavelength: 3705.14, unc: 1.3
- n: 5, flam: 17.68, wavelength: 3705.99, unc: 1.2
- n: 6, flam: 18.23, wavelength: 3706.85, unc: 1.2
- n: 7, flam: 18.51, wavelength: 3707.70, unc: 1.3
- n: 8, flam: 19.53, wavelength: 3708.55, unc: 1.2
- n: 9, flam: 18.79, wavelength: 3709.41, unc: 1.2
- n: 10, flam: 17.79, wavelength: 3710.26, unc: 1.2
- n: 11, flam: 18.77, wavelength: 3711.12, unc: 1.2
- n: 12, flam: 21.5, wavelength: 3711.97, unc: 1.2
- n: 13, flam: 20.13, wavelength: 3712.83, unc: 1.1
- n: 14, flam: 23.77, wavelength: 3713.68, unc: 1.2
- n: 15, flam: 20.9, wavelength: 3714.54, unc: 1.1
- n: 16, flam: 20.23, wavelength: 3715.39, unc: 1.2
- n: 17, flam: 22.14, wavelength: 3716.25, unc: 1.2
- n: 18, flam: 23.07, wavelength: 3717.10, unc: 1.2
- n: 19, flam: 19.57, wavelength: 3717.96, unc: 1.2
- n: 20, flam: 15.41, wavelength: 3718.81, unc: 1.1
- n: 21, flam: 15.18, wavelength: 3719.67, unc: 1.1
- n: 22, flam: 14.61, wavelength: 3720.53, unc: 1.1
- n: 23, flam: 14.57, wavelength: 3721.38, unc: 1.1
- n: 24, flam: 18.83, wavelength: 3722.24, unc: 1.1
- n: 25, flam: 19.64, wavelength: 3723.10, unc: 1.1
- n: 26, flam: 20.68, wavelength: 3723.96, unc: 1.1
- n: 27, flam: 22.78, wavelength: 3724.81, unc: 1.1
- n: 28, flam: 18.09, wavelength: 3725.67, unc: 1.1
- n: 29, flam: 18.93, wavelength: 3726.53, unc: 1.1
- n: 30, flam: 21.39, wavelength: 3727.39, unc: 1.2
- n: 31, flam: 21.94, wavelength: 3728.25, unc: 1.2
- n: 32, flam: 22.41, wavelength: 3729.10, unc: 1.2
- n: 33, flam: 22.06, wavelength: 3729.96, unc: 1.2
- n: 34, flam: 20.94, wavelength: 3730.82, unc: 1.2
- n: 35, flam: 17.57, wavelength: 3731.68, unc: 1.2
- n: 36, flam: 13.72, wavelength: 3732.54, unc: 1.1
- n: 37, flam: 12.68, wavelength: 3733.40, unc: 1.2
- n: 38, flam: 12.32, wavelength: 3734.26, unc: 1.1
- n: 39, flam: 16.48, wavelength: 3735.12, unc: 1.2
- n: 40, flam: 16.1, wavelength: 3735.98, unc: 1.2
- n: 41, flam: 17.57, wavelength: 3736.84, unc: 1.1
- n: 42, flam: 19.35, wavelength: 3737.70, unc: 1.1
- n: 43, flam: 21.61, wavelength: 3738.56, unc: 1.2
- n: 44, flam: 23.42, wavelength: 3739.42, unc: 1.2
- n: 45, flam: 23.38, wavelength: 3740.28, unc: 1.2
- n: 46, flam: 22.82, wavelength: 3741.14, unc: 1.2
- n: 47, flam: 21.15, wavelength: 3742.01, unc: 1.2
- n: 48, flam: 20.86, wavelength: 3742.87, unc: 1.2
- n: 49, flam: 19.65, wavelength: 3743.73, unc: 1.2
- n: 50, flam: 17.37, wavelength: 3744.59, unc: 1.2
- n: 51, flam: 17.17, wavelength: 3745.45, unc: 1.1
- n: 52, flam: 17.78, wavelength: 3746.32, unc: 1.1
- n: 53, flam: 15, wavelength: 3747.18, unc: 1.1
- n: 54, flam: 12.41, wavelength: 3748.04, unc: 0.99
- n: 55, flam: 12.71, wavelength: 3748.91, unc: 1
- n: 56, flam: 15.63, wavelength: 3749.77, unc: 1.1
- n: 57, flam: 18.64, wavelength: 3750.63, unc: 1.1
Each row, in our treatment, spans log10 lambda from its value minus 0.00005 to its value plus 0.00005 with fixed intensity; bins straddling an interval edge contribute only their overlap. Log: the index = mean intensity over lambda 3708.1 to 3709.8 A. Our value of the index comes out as 19.1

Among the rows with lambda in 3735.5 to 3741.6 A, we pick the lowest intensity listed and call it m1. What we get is 16.1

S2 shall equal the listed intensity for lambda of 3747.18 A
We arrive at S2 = 15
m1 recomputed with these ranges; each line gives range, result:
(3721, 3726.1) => 14.57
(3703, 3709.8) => 17.07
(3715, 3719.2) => 15.41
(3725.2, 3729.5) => 18.09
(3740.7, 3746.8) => 17.17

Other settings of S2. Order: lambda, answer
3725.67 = 18.09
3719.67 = 15.18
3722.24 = 18.83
